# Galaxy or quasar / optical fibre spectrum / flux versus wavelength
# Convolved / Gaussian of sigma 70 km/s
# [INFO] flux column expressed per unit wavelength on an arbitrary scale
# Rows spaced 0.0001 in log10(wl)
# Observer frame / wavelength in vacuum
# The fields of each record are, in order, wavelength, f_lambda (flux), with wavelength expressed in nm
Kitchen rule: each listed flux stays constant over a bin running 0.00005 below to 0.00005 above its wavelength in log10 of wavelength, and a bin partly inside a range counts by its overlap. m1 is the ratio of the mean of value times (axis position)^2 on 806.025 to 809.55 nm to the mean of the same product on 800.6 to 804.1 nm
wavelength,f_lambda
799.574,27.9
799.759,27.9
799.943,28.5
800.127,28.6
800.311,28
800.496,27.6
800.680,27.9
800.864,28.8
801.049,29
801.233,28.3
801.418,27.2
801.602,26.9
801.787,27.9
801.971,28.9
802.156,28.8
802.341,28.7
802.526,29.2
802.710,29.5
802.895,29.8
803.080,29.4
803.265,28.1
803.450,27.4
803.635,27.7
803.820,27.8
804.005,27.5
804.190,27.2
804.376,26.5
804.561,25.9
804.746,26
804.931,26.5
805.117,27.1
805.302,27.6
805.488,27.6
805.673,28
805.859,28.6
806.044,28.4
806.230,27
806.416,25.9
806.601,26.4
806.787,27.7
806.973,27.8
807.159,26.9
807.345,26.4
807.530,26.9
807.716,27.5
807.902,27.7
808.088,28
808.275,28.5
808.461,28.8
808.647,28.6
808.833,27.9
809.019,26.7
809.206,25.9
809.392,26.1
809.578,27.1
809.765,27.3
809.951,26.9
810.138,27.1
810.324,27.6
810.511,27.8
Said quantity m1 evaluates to 1.0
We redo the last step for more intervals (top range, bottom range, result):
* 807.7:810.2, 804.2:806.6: 1.02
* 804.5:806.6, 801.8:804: 0.96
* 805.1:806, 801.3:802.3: 1.01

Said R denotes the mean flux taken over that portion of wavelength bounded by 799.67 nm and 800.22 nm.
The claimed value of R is 28.4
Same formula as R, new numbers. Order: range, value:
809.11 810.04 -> 26.7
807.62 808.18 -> 27.7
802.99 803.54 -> 28.3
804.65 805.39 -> 26.8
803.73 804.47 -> 27.2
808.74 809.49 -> 26.7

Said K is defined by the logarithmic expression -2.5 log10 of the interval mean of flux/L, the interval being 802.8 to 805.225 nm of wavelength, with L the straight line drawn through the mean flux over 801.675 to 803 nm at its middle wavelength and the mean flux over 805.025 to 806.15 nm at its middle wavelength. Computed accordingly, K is 0.04 mag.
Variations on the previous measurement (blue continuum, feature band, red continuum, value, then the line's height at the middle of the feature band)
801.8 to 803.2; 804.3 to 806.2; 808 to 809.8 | 0.05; 28.4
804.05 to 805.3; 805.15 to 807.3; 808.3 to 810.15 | -0.02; 26.9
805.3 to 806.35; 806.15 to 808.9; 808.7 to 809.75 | -0.01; 27.3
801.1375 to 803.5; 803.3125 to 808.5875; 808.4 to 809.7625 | 0.02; 27.8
